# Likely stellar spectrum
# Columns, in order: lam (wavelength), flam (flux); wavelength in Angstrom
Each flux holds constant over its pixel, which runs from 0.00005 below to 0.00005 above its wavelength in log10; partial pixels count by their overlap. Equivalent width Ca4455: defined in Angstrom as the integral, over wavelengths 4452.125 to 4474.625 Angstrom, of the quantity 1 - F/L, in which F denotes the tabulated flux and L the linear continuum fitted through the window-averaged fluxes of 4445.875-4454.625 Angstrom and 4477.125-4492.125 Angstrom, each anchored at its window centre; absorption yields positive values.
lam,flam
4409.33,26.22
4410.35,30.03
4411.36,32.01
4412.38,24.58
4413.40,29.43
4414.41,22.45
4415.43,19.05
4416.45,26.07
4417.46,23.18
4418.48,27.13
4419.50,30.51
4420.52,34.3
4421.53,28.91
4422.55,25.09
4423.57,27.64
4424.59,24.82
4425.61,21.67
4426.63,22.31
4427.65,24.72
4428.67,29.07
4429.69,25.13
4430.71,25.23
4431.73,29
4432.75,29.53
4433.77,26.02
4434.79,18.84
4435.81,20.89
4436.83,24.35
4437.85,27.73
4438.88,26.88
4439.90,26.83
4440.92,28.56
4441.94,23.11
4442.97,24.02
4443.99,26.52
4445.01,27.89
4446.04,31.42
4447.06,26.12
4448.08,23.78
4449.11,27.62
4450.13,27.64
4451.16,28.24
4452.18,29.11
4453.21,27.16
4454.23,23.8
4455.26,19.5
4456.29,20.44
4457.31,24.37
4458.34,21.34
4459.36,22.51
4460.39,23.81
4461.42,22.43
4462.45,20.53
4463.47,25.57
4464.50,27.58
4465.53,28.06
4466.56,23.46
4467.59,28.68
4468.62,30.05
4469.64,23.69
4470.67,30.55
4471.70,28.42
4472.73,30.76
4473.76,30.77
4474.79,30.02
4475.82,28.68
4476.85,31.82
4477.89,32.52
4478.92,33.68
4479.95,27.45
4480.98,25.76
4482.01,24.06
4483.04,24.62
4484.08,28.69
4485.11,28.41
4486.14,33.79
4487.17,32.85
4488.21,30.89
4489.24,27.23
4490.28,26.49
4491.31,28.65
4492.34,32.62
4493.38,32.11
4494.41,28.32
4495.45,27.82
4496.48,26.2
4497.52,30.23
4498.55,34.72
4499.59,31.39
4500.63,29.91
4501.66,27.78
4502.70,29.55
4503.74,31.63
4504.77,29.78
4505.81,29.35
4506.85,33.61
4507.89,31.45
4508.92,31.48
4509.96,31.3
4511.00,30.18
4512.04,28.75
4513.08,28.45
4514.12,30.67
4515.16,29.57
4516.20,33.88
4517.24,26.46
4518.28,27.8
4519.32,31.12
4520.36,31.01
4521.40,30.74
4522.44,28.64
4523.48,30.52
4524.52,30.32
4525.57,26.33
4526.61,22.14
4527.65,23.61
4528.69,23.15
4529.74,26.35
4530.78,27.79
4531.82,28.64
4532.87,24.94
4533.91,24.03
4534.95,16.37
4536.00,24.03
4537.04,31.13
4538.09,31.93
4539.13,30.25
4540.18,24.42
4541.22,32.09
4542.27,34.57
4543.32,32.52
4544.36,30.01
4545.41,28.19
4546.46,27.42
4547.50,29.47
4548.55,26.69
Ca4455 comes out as 1.86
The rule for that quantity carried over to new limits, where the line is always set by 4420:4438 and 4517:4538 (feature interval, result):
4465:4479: -1.6 Angstrom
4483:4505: -2.7 Angstrom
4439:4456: -0.2 Angstrom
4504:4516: -1.7 Angstrom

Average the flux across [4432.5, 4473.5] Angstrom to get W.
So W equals 25.7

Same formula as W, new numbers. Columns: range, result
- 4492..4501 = 30.3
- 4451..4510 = 28.2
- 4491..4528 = 29.7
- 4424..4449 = 25.6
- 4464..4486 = 28.6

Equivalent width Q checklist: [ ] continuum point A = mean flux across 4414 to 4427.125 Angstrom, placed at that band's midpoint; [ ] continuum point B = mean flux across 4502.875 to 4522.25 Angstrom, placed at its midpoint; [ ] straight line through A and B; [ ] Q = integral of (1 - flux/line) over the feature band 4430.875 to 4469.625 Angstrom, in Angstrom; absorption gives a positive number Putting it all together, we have 2.39 Angstrom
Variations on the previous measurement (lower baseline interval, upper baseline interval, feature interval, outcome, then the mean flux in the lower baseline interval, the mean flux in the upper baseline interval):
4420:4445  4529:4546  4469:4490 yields -1.9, 25.9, 27.9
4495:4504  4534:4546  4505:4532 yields 0.2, 29.9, 28.5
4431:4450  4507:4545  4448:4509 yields -1.9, 26.1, 28.6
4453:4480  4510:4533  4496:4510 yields -1.4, 26.6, 28.3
